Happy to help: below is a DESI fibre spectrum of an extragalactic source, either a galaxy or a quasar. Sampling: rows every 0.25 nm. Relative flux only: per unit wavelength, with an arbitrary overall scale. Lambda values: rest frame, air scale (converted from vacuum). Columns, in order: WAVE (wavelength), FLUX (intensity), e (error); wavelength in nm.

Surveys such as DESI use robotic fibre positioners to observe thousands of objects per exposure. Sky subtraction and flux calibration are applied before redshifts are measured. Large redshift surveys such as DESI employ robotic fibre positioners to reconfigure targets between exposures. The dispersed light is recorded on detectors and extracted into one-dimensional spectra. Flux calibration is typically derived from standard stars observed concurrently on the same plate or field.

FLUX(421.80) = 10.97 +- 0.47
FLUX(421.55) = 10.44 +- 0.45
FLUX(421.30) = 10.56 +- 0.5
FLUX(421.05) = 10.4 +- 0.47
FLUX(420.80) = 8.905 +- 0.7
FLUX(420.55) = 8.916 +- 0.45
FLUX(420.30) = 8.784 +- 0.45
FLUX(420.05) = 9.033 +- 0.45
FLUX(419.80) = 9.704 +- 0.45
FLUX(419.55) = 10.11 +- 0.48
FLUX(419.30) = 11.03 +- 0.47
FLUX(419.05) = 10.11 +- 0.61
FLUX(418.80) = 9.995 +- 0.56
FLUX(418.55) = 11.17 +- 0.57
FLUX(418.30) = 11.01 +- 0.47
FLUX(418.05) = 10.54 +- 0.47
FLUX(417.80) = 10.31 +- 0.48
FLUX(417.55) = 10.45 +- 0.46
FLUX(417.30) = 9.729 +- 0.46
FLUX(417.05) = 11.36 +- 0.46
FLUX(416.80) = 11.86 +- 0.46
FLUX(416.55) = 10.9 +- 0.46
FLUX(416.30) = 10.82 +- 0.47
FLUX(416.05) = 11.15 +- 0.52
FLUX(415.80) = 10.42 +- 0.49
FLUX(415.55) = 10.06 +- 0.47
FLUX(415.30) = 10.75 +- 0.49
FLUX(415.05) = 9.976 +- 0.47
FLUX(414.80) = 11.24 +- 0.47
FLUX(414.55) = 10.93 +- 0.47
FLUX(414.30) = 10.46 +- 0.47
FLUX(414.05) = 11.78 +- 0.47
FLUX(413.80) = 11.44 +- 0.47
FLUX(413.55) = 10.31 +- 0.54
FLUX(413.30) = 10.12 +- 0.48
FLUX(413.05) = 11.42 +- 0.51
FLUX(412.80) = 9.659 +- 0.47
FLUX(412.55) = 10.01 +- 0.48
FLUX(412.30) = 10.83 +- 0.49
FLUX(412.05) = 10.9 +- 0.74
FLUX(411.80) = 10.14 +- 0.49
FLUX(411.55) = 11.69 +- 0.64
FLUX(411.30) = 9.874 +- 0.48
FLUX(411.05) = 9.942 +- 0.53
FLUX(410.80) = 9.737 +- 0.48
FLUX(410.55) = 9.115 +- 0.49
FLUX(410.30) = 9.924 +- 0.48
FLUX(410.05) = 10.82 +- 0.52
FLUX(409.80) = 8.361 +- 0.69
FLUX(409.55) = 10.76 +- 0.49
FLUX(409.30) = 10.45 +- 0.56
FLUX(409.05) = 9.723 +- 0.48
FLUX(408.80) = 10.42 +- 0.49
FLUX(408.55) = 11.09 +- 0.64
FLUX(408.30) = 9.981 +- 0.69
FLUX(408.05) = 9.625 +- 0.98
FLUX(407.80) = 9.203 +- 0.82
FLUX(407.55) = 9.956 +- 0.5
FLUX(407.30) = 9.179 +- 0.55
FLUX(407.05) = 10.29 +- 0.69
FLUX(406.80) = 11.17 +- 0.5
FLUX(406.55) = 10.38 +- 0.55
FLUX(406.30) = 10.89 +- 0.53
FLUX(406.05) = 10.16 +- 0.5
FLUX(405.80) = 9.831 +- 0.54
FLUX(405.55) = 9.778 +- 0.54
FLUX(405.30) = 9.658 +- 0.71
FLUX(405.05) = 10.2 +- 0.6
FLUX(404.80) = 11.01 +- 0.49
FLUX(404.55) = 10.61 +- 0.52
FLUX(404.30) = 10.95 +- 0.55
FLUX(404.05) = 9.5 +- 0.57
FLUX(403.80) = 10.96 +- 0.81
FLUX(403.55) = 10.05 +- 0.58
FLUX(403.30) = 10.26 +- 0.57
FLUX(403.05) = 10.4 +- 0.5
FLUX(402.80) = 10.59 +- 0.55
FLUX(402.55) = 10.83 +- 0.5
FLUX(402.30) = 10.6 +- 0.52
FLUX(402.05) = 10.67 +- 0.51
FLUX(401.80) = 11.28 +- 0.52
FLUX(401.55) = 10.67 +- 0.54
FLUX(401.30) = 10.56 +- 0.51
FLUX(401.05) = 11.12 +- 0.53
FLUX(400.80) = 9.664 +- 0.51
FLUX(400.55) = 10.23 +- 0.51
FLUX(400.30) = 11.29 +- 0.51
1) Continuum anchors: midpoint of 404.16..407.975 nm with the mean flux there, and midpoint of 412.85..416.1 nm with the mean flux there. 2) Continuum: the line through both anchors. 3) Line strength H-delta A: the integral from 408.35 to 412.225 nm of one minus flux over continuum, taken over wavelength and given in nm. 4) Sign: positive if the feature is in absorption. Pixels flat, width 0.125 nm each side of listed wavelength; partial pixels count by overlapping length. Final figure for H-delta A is 0.101 nm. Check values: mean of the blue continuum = 10.2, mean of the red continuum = 10.7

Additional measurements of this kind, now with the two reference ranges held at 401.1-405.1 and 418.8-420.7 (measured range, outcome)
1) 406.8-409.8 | 0.078 nm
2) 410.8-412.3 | -0.051 nm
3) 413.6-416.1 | -0.213 nm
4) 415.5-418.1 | -0.230 nm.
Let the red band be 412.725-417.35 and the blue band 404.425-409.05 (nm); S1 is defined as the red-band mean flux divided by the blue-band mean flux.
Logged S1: 1.1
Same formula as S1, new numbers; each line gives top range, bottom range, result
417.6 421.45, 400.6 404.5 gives 0.95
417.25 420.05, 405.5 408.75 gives 1.02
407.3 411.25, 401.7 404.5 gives 0.94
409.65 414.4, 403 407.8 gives 1.01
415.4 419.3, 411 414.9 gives 1.00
